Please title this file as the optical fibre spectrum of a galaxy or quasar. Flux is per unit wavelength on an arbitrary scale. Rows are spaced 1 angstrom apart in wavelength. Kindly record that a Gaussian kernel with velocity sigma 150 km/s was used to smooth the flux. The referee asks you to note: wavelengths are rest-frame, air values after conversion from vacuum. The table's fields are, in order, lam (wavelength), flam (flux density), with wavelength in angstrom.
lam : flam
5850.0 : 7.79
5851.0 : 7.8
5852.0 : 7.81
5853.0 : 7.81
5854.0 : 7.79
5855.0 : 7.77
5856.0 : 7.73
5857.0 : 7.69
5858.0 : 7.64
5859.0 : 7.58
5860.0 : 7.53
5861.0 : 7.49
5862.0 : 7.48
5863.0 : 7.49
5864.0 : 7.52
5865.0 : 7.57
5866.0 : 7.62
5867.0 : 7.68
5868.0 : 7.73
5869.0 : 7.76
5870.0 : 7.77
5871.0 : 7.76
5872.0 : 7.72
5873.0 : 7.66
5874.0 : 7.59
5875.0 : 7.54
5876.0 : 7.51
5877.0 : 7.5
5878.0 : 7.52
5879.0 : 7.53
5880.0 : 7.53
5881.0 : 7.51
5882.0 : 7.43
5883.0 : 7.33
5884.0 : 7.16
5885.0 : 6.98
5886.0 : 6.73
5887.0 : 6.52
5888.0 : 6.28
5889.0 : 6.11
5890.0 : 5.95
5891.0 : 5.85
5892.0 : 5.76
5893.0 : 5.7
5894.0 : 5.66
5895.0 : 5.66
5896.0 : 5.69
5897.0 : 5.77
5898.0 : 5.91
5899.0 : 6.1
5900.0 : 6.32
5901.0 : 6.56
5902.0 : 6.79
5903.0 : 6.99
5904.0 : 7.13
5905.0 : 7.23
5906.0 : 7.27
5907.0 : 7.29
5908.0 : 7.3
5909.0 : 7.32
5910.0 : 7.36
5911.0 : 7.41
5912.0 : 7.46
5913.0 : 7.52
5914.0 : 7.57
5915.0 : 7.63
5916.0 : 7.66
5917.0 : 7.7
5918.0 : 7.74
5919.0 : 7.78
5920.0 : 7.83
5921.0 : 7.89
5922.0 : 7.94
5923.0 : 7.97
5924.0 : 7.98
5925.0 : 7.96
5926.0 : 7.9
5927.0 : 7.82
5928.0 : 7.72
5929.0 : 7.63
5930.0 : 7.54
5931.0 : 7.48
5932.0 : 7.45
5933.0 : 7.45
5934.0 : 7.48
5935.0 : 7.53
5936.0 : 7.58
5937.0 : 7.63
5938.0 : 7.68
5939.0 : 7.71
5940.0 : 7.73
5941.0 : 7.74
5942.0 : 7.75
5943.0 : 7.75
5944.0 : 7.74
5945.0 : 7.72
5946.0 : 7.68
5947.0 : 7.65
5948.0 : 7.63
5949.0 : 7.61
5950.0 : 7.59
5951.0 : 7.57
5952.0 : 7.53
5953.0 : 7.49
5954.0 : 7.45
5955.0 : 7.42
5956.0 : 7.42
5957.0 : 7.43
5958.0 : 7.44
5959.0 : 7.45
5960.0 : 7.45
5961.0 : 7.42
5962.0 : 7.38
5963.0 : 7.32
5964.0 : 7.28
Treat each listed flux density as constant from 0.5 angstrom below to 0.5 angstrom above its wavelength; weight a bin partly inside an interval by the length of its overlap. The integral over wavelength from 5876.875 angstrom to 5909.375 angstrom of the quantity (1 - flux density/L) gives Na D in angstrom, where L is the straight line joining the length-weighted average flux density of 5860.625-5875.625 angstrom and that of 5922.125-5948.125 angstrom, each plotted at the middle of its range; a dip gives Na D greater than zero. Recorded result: 4.2 angstrom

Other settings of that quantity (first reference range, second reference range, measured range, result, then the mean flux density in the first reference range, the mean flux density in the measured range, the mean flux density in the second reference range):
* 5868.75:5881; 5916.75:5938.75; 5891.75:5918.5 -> 2.9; 7.61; 6.84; 7.71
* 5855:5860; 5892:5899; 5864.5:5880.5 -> -1.7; 7.66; 7.62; 5.76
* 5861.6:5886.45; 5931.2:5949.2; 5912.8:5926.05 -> -0.3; 7.51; 7.79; 7.64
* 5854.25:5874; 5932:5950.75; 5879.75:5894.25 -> 2.0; 7.64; 6.57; 7.64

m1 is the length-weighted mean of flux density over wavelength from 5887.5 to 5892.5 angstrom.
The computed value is 5.99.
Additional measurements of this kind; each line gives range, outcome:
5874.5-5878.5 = 7.52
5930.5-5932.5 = 7.46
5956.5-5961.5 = 7.44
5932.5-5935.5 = 7.49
